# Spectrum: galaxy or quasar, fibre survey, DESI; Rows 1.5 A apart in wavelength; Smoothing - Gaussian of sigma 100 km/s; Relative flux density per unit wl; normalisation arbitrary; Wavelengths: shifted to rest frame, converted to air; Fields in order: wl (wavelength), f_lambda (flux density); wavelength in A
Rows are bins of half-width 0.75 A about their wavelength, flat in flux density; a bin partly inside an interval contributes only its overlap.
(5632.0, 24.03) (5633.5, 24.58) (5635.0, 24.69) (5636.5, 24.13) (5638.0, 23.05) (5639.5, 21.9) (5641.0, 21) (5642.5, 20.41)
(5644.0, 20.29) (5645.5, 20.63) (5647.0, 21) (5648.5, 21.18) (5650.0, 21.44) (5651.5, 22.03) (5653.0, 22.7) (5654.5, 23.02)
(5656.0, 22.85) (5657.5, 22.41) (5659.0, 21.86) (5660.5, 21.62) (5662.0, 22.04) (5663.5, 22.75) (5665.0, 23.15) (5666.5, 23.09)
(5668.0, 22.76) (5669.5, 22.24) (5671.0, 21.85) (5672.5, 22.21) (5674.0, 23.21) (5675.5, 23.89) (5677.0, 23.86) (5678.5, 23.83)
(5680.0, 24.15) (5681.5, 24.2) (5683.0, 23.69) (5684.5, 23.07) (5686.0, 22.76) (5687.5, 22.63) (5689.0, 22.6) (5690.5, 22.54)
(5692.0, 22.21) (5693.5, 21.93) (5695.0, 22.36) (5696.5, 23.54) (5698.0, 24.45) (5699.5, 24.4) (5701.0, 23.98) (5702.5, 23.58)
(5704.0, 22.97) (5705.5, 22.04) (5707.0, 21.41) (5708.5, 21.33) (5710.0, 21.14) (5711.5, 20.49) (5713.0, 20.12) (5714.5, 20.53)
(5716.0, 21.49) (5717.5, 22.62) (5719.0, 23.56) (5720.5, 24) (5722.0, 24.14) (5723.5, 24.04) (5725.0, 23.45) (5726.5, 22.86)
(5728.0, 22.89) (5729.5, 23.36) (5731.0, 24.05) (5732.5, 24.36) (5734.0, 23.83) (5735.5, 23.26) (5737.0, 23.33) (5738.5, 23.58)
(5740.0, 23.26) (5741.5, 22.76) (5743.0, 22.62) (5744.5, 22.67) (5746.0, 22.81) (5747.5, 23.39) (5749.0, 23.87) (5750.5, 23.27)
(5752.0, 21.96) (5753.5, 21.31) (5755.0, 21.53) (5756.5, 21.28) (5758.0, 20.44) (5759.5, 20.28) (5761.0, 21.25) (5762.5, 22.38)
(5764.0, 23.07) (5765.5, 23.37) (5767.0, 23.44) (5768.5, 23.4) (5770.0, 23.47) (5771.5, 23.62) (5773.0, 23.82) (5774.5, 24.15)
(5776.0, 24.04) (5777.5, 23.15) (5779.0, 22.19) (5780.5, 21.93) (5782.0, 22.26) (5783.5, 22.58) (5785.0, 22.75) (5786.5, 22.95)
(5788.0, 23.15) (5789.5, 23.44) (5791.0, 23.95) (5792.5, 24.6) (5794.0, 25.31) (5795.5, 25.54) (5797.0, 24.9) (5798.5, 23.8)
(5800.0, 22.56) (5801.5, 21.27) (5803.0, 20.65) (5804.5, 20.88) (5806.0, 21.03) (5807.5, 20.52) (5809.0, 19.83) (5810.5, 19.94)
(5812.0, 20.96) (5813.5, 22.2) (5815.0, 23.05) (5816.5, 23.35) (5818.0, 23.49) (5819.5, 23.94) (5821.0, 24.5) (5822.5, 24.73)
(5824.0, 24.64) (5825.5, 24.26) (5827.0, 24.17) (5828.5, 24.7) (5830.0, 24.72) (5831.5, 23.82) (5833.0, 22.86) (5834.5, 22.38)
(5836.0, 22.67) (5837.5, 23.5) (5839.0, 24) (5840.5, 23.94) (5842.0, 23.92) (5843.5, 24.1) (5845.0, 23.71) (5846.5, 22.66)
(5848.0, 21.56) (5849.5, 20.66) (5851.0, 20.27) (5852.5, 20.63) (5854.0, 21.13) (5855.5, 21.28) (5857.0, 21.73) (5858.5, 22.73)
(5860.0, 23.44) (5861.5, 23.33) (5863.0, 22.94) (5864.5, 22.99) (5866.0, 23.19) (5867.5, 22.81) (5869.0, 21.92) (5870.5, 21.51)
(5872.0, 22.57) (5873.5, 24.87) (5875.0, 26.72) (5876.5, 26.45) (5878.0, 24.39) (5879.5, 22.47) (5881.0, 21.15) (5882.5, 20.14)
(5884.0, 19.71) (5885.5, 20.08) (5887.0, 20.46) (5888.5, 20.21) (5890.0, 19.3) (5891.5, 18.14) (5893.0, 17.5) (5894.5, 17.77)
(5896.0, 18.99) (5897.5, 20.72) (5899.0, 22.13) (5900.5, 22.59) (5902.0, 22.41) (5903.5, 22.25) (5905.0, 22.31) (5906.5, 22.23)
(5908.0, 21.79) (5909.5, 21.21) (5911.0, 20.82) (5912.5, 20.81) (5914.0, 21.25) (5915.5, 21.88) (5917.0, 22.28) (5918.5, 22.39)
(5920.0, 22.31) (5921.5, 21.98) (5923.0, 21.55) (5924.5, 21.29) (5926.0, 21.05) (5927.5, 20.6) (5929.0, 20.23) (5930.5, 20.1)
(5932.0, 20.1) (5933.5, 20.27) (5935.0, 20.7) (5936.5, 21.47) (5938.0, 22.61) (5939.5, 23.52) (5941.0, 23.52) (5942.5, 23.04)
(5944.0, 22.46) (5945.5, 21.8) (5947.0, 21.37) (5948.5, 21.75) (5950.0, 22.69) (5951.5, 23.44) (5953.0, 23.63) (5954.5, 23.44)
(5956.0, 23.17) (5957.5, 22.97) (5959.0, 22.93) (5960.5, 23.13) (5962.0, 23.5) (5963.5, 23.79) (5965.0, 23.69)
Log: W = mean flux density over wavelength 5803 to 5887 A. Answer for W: 22.7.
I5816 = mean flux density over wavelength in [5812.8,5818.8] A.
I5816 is 23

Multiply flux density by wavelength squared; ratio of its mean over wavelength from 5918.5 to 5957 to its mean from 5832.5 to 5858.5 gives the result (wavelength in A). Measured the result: 1.0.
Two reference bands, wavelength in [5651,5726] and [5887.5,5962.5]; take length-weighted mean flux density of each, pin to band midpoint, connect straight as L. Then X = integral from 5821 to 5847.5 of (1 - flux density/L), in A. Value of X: -2.1 A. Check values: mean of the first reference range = 22.7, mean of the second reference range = 21.6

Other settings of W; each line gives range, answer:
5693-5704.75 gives 23.4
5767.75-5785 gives 23.1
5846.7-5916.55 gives 21.7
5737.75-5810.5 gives 22.7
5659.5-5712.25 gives 22.8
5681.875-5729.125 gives 22.7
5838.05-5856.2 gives 22.3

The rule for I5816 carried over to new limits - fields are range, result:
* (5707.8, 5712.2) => 21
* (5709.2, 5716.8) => 20.8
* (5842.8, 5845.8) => 23.9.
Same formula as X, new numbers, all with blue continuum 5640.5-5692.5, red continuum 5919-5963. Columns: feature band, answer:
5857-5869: -0.4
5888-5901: 1.5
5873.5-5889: -0.1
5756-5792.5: -0.8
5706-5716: 0.7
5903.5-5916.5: 0.3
